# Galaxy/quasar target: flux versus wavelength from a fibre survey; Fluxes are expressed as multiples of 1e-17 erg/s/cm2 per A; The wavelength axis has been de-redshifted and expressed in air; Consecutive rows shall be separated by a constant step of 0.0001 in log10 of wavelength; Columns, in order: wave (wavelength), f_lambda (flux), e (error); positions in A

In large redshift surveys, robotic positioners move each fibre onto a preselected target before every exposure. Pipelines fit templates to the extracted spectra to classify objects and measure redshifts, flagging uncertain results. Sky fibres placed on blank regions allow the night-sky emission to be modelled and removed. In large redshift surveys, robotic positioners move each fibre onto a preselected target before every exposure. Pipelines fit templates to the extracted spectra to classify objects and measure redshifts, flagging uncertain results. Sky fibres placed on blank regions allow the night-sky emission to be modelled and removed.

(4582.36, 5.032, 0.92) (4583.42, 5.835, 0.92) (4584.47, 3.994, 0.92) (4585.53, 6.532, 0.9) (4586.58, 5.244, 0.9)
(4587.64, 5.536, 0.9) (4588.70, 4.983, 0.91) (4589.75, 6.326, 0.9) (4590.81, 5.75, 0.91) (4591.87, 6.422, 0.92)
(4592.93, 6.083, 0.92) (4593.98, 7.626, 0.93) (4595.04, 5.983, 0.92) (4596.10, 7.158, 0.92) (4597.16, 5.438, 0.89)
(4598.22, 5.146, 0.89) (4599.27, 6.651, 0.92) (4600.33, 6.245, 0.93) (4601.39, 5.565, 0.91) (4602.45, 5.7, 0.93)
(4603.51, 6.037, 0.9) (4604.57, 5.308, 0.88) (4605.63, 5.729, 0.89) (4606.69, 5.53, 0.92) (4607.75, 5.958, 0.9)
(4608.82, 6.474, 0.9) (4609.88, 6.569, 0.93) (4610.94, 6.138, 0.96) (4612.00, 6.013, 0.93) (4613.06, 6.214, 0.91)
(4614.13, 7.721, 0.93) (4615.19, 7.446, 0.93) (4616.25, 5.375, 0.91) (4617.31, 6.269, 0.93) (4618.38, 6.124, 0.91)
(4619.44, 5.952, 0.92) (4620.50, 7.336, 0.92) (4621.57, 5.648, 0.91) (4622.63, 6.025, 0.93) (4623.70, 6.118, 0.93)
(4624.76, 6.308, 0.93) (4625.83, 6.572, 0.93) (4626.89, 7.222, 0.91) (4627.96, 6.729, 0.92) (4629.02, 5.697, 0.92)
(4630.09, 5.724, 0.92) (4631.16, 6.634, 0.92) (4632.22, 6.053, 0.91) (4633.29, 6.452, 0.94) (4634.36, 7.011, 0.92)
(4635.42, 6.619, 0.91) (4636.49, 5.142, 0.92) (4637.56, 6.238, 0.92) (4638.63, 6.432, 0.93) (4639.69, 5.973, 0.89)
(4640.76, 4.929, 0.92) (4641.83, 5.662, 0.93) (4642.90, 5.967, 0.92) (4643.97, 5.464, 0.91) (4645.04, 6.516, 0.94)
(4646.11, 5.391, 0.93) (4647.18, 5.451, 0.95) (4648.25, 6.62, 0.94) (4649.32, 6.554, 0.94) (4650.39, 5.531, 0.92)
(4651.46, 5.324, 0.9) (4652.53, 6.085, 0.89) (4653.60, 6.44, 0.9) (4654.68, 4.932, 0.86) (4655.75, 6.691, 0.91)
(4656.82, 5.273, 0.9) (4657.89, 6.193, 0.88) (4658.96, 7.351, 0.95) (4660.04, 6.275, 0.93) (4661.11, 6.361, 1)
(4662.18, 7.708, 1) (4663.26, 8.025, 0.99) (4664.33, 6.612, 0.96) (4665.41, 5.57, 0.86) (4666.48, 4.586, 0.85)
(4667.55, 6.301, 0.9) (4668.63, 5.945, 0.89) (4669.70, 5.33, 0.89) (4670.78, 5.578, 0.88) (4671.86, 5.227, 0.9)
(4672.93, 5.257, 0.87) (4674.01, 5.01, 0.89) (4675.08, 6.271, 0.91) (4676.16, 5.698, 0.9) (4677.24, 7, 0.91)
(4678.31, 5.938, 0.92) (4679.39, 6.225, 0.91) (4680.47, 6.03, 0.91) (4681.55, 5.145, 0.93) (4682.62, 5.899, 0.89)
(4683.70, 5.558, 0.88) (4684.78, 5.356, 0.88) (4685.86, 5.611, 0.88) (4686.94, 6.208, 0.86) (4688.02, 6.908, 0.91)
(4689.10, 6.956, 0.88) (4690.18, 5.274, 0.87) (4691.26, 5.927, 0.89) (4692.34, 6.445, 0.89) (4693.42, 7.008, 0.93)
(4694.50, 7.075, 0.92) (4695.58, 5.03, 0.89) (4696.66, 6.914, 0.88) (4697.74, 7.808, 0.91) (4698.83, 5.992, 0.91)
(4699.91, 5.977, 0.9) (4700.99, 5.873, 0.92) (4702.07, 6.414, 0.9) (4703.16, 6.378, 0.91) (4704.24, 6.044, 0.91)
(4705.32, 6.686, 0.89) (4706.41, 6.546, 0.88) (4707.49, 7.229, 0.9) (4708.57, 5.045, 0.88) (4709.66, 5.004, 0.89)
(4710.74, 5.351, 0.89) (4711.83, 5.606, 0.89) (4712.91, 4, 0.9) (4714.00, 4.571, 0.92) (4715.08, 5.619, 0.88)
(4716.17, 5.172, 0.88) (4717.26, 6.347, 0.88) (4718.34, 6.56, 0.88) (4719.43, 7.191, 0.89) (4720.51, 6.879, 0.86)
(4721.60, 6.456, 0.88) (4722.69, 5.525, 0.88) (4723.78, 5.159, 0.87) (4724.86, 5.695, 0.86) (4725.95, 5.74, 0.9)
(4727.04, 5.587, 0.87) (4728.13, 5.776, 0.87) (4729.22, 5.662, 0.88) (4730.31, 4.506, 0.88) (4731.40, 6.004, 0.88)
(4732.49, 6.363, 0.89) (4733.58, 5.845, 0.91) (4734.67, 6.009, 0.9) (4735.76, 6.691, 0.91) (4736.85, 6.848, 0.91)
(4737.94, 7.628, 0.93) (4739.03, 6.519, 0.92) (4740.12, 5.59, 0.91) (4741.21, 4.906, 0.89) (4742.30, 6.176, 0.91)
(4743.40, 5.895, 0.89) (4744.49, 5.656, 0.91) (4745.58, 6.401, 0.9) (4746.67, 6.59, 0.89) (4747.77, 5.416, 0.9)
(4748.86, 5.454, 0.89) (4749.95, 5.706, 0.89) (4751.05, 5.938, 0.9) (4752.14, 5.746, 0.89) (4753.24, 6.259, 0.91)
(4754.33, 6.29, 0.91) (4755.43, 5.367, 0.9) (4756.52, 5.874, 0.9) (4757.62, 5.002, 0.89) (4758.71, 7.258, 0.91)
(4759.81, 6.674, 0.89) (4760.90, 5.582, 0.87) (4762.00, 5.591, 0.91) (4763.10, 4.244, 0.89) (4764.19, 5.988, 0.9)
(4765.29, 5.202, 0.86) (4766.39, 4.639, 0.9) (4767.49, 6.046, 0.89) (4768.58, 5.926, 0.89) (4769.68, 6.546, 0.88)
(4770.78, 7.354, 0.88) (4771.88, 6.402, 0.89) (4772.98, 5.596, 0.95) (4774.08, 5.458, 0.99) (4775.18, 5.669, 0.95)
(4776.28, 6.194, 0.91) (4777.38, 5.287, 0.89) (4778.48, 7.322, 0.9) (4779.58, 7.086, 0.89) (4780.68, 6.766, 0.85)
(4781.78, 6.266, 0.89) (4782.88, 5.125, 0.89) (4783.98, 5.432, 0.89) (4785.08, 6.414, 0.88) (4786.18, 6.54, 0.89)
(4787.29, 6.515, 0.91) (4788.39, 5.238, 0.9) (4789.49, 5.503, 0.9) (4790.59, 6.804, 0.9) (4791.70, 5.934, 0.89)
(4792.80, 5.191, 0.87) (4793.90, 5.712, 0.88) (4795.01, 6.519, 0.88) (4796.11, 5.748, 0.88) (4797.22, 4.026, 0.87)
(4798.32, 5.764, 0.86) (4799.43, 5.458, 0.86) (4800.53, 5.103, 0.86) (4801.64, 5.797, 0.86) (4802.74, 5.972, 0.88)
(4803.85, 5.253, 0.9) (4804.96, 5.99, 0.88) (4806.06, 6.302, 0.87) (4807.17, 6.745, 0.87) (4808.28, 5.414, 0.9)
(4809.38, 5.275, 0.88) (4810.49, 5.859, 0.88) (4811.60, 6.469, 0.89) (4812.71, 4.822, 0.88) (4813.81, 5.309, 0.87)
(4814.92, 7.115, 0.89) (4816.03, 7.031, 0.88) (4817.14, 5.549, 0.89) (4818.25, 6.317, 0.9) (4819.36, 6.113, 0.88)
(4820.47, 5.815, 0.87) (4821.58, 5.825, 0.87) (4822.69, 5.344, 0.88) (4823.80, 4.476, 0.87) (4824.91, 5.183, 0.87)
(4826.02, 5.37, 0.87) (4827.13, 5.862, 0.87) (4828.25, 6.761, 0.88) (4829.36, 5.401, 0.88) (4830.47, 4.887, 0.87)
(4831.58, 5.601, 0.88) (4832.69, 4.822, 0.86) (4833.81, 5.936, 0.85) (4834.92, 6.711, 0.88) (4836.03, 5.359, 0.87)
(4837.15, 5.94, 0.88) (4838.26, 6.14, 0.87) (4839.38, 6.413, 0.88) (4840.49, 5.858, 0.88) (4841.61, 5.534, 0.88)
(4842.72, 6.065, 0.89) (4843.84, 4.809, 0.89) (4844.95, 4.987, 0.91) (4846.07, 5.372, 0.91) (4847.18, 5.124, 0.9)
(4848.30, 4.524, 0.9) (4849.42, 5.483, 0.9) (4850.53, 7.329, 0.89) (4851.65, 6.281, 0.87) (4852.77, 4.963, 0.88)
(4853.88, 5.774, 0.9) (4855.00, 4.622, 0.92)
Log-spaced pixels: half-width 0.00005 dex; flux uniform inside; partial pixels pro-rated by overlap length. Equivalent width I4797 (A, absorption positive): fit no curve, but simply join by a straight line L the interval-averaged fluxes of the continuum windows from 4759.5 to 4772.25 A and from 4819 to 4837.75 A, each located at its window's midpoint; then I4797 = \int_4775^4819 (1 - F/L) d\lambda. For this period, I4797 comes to -1.6 A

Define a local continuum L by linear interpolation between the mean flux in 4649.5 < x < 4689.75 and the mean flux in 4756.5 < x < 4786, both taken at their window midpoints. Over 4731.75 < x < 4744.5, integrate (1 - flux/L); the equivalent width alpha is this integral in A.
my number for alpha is -0.5 A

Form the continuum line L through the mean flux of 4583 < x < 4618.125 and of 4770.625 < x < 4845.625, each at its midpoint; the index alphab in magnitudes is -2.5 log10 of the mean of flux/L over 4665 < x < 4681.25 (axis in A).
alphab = 0.04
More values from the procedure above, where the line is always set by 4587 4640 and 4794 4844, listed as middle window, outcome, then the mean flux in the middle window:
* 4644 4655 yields 0.04 mag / 5.88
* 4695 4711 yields -0.03 mag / 6.17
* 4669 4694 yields 0.02 mag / 5.91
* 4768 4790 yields -0.06 mag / 6.13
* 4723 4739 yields -0.01 mag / 5.98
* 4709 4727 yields 0.05 mag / 5.67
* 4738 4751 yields 0.00 mag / 5.92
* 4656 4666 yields -0.09 mag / 6.59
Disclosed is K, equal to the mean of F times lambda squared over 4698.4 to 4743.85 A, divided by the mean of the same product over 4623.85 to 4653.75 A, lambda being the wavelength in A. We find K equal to 1.01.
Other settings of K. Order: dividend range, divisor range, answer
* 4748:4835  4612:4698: 1.01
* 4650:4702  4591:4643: 1.01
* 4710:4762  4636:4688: 1.02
